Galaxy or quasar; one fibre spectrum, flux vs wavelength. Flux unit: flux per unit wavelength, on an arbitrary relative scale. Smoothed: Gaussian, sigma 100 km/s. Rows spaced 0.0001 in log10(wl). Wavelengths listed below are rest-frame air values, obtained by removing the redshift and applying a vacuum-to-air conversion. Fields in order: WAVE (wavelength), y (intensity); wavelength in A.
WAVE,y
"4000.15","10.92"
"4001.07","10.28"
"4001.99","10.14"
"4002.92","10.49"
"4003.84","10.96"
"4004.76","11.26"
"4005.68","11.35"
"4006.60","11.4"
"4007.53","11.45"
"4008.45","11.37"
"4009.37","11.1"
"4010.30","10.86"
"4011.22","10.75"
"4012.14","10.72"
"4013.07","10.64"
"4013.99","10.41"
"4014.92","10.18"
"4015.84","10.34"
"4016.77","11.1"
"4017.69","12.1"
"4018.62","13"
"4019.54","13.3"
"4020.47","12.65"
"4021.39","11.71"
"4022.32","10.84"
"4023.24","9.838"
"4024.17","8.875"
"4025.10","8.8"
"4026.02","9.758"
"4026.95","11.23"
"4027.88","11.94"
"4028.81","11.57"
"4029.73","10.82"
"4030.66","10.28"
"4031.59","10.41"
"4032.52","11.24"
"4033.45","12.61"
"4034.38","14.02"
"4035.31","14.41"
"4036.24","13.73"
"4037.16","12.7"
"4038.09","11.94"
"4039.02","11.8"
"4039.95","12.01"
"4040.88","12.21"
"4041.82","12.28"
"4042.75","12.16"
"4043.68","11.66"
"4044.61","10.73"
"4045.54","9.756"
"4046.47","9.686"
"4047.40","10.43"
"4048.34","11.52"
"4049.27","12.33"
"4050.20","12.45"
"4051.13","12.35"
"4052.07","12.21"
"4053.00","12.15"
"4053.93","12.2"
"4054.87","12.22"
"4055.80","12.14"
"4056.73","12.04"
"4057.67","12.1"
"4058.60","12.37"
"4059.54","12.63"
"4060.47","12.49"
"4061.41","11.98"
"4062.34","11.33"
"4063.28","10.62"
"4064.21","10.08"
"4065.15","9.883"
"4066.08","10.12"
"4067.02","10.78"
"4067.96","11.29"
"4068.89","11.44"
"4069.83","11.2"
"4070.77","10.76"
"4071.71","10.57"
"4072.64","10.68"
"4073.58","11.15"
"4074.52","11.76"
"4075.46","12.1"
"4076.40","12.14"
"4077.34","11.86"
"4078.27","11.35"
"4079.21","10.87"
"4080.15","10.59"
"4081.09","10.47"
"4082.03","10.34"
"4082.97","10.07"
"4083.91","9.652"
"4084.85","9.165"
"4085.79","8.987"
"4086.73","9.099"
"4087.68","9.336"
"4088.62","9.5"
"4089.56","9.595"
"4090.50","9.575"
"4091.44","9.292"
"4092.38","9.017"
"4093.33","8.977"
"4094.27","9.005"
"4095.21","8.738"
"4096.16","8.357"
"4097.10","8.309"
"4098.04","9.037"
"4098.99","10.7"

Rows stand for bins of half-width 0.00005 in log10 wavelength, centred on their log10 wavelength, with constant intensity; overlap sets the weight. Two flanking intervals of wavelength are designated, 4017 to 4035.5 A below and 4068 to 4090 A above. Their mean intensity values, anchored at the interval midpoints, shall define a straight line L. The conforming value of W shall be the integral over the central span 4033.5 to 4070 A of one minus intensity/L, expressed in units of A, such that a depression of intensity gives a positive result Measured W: -2.6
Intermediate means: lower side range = 11.4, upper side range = 10.6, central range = 11.8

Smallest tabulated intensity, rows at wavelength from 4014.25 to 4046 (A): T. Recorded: 8.8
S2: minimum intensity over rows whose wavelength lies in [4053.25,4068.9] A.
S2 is 9.883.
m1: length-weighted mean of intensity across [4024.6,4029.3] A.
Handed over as 10.7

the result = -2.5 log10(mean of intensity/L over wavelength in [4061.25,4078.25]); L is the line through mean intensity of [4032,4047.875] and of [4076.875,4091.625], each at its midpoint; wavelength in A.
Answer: -0.046 mag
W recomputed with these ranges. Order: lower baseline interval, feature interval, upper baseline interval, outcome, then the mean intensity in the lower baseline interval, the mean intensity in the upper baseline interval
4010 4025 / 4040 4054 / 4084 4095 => -1.78 A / 11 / 9.23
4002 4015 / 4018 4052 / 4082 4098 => -4.09 A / 10.9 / 9.2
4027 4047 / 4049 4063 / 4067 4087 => -1.08 A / 11.8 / 10.8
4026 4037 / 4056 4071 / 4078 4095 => -1.00 A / 11.9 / 9.68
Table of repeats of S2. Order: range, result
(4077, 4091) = 8.987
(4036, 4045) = 10.73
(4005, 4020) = 10.18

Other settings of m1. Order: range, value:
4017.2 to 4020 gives 12.8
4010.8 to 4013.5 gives 10.7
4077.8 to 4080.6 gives 11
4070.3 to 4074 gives 10.8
